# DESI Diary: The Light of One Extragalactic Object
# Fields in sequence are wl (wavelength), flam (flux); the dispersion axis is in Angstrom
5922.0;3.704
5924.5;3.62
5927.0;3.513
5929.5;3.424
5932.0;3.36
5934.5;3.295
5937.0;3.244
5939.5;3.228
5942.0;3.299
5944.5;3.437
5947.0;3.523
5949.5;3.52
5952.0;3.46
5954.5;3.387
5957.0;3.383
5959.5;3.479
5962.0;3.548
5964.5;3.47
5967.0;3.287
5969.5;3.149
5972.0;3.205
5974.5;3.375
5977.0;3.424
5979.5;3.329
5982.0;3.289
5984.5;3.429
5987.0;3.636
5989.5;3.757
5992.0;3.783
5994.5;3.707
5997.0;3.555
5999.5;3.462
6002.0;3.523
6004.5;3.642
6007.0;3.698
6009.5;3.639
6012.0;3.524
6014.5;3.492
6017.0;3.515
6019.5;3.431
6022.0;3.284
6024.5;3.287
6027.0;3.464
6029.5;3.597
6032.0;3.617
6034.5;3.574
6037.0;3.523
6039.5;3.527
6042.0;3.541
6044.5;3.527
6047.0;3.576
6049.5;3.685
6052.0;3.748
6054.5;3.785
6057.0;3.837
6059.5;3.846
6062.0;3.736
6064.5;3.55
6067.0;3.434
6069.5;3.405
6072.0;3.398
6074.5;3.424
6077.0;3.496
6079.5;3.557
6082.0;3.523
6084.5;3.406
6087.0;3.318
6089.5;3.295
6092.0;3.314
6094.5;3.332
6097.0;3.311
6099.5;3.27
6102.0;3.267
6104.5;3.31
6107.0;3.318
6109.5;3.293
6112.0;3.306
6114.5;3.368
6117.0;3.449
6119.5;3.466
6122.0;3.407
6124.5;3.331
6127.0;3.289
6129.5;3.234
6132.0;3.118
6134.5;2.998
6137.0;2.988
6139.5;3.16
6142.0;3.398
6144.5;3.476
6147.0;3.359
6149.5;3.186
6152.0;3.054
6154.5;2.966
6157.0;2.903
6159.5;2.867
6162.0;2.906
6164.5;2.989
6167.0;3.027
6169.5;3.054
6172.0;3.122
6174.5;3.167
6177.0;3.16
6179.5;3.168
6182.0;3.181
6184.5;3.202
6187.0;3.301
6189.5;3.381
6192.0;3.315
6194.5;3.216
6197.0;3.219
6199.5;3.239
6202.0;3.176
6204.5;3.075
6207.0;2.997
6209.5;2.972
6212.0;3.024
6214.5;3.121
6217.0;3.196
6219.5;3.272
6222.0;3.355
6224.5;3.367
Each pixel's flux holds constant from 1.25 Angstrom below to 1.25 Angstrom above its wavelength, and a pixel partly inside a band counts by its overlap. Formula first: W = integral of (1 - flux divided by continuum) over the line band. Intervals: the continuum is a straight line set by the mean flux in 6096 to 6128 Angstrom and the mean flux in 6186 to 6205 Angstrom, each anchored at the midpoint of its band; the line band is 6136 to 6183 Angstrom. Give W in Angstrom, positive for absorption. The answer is 2.5 Angstrom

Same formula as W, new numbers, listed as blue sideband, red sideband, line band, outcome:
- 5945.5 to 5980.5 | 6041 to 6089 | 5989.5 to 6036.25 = -1.0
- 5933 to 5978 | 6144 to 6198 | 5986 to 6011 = -2.3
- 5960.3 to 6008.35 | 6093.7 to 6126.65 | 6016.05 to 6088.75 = -2.8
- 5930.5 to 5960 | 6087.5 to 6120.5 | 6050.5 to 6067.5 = -1.9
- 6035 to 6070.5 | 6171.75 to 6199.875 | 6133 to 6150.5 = 0.7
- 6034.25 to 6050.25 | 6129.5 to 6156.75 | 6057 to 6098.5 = -0.6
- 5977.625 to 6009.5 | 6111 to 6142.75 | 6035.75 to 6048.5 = -0.3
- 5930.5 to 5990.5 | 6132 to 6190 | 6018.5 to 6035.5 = -0.8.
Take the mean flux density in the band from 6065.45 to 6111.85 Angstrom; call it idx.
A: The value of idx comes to 3.37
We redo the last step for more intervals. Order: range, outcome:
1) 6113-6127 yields 3.39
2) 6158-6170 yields 2.96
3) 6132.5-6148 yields 3.22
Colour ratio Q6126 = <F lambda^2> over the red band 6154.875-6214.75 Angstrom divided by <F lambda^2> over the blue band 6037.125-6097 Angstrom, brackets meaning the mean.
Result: 0.9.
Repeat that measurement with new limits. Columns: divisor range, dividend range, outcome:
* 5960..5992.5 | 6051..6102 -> 1.05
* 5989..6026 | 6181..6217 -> 0.95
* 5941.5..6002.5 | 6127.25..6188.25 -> 0.96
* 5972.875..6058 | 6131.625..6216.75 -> 0.93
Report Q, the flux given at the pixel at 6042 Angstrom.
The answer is 3.541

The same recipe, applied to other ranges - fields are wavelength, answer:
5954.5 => 3.387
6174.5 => 3.167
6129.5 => 3.234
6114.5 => 3.368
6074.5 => 3.424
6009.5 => 3.639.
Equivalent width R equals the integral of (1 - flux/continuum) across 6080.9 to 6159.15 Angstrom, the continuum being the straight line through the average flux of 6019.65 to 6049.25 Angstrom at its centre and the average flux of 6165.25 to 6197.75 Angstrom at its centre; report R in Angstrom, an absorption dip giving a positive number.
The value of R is 1.3 Angstrom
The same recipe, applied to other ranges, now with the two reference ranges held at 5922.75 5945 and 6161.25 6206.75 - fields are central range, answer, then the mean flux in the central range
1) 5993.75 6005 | -0.8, 3.57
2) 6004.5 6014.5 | -0.9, 3.61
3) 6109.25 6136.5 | -0.6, 3.29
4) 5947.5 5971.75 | -0.3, 3.4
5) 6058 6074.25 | -1.4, 3.56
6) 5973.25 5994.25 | -1.1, 3.51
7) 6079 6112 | -1.0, 3.34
